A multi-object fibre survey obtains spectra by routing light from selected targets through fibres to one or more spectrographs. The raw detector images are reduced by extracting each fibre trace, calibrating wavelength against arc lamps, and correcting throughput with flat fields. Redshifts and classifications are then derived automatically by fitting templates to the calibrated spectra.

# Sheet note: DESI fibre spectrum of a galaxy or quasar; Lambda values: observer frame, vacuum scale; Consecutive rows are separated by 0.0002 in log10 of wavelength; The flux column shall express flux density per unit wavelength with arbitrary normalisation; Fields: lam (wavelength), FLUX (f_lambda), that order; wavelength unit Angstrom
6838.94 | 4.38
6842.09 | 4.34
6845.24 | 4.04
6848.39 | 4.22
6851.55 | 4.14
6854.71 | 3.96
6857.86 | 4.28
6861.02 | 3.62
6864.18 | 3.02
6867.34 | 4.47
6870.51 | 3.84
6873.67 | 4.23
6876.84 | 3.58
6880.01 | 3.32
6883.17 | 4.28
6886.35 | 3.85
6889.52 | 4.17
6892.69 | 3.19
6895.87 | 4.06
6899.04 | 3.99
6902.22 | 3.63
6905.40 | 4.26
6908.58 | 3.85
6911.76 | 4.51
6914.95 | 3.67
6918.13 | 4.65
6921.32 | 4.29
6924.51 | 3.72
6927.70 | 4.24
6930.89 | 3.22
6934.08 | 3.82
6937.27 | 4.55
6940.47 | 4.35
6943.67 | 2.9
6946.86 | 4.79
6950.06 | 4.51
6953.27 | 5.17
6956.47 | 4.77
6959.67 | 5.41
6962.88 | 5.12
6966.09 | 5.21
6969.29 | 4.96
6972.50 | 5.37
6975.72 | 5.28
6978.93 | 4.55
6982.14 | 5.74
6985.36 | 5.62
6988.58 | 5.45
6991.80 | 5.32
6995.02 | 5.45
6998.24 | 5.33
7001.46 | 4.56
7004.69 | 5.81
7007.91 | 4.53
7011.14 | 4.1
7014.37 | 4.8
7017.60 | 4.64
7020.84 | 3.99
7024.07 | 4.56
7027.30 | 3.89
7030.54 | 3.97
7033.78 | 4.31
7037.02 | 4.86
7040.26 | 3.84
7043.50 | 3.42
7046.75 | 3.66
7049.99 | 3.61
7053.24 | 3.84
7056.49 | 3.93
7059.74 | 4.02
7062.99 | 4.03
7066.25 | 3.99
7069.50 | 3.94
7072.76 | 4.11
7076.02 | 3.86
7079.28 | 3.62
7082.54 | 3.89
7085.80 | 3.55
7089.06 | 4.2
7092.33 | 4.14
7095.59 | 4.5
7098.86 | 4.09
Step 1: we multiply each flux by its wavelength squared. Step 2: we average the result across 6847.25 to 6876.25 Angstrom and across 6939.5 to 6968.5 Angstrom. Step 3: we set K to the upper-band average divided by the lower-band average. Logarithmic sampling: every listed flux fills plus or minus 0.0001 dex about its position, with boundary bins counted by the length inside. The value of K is 1.2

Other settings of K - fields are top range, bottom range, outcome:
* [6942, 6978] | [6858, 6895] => 1.31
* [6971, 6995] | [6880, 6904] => 1.42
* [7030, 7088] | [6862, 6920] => 1.05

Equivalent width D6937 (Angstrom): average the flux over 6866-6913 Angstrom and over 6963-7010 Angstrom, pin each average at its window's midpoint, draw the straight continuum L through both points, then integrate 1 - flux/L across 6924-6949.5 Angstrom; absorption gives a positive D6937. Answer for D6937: 3.2 Angstrom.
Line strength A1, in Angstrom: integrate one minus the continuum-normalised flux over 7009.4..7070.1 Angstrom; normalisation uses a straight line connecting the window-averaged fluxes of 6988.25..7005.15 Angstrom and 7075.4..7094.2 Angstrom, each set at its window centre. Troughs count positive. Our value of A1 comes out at 6.8 Angstrom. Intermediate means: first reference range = 5.28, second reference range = 3.89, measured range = 4.08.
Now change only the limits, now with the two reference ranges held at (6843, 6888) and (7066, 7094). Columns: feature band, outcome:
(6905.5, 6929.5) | -1.28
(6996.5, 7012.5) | -3.92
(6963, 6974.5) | -3.67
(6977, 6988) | -3.91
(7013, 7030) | -1.83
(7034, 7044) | -0.58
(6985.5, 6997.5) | -4.60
